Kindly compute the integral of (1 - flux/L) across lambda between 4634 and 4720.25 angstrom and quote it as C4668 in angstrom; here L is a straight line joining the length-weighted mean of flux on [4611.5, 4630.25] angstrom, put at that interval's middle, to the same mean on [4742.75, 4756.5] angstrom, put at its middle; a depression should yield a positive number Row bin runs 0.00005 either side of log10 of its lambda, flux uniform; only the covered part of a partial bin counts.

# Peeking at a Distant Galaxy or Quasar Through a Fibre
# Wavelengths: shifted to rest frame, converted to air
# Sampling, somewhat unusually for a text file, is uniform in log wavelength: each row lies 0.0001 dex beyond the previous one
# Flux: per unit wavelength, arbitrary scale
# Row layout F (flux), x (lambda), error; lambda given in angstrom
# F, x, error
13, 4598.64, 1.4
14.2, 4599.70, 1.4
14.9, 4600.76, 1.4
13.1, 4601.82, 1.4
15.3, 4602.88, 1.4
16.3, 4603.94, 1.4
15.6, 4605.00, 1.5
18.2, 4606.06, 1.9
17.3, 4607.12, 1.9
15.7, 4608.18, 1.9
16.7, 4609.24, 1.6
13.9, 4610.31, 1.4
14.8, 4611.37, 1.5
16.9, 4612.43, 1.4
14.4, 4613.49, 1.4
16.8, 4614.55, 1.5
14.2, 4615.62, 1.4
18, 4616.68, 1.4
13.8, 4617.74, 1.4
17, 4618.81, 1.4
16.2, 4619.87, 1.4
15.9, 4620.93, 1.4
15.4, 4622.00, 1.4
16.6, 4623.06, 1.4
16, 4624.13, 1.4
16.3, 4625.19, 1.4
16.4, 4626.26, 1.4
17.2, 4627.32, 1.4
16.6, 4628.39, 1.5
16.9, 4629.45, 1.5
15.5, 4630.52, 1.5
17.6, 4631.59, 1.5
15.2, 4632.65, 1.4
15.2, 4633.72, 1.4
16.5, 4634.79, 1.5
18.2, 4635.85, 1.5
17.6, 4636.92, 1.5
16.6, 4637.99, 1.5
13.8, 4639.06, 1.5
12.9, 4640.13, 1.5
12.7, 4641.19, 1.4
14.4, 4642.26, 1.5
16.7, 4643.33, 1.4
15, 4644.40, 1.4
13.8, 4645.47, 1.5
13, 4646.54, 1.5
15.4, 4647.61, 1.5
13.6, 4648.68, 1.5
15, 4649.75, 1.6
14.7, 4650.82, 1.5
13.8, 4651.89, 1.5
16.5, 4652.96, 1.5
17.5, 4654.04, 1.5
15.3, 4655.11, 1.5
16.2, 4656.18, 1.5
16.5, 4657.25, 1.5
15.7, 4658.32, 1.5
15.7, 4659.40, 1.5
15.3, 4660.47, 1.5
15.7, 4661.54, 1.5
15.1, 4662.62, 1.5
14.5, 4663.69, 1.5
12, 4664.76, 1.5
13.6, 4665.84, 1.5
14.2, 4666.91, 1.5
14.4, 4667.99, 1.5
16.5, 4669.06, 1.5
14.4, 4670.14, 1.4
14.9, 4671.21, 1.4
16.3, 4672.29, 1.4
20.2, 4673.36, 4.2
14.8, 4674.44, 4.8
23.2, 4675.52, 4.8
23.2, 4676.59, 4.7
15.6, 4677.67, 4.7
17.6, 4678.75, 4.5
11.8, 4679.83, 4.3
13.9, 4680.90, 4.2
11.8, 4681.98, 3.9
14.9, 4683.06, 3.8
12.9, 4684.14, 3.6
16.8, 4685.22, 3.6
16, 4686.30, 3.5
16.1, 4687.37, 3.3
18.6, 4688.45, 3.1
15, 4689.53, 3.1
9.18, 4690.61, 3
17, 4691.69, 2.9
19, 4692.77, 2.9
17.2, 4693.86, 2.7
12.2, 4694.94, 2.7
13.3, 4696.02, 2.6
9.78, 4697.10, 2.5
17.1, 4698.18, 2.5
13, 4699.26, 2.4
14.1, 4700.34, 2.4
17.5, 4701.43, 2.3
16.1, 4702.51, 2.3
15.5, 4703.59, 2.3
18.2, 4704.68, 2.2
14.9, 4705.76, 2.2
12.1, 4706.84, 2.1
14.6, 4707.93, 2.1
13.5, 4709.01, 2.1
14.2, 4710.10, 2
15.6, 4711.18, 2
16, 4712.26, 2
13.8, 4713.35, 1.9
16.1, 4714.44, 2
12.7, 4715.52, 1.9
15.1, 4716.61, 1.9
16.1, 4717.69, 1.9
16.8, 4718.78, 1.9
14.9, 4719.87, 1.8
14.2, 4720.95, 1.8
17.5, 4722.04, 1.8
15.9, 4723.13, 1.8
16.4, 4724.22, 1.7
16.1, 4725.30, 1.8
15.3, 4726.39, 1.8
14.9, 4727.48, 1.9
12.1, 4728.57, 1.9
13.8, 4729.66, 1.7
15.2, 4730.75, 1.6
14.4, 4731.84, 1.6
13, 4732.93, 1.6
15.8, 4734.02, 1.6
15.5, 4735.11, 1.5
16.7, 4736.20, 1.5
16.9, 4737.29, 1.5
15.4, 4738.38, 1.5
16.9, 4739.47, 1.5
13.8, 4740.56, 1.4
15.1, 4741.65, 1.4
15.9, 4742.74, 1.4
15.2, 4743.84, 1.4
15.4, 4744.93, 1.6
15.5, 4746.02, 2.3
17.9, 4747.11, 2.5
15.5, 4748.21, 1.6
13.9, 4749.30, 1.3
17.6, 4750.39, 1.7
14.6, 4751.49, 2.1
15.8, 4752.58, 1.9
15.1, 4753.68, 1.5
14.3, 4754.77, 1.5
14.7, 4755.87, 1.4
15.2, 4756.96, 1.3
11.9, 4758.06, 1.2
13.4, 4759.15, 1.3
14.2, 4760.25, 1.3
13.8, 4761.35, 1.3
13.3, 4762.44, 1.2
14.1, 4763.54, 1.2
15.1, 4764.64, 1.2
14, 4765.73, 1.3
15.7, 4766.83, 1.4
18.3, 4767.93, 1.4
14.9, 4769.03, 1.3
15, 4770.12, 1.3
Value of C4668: 3.1 angstrom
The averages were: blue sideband 16.1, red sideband 15.5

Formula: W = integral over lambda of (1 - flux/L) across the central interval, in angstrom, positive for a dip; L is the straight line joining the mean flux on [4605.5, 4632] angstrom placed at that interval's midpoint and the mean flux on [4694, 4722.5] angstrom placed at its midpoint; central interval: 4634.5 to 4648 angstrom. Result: 0.6 angstrom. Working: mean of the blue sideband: 16.2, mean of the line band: 15.1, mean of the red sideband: 14.8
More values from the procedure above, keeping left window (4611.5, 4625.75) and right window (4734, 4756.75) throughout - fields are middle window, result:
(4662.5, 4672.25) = 0.8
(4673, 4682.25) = -0.7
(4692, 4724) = 1.2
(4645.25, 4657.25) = 0.6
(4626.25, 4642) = 0.0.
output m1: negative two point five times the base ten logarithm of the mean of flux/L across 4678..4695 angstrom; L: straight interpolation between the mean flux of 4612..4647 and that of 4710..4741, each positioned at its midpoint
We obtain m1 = 0.025 mag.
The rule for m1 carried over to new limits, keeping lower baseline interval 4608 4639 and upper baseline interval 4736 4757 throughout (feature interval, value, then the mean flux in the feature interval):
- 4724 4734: 0.08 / 14.6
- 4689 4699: 0.10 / 14.4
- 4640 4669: 0.08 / 14.8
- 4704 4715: 0.06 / 14.9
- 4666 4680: -0.06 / 16.7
